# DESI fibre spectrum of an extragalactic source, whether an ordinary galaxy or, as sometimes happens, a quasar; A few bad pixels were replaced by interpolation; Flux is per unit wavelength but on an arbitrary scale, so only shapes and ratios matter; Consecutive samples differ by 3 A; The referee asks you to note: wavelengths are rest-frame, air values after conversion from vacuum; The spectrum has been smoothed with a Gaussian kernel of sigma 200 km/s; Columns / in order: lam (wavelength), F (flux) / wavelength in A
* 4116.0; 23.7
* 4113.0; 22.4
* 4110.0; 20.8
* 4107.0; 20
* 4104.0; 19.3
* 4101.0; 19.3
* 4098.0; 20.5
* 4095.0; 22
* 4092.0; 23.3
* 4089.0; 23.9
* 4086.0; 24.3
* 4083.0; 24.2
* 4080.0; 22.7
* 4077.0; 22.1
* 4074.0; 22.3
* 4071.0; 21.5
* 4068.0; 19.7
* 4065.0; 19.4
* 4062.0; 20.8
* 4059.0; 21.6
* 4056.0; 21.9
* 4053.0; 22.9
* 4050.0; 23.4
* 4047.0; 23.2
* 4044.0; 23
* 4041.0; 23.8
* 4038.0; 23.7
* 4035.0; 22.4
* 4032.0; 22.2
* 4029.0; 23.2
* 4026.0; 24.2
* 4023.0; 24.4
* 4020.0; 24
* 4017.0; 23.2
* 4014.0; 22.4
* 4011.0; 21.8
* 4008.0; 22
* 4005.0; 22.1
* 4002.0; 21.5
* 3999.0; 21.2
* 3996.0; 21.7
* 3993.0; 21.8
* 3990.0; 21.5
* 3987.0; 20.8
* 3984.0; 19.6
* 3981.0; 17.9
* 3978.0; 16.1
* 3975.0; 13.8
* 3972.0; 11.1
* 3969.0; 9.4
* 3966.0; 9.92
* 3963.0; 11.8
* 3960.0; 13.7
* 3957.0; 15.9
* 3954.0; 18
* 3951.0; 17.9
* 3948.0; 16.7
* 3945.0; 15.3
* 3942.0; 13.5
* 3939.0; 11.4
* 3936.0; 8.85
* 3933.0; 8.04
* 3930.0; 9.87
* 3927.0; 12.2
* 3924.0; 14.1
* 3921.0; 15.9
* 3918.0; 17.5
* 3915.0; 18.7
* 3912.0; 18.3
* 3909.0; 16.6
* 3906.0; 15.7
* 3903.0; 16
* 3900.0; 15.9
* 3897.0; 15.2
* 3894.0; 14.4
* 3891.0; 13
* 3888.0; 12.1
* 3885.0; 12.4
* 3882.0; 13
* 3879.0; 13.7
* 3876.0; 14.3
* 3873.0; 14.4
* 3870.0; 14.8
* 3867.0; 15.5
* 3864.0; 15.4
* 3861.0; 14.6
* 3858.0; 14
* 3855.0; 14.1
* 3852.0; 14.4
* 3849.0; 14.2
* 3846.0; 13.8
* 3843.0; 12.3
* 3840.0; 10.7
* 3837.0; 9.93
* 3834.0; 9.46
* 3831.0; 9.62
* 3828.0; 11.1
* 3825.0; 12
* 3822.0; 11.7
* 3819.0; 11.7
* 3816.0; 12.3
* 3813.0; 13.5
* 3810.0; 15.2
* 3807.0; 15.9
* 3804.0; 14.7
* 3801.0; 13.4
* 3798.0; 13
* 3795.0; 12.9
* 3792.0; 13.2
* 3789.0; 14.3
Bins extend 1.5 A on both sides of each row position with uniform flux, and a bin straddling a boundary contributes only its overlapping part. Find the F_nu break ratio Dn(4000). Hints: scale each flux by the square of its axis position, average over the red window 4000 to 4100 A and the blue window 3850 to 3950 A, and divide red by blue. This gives 1.7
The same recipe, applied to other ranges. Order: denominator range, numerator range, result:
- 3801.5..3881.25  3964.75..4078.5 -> 1.72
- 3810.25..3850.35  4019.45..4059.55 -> 2.18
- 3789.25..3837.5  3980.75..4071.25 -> 1.96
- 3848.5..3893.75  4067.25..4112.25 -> 1.74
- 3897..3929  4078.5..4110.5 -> 1.50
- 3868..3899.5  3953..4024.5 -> 1.42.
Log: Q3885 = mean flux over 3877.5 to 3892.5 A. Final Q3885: 12.8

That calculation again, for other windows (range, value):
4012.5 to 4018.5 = 22.8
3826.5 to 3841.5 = 10.2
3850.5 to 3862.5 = 14.3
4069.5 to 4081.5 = 22.2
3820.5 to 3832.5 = 11.1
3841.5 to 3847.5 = 13.1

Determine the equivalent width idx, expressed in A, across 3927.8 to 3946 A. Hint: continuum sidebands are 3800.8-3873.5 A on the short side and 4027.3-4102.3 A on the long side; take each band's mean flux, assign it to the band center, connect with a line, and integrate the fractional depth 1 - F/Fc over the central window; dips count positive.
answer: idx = 6.5 A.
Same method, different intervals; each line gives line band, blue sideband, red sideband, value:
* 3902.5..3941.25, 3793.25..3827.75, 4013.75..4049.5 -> 8.9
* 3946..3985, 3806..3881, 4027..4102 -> 7.5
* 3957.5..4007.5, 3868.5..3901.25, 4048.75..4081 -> 2.8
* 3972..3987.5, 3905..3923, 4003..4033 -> 3.0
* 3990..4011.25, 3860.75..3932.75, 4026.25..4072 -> -2.0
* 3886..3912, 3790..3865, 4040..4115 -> 0.8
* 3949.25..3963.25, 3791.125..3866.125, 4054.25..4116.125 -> 1.2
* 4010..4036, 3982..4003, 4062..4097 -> -2.0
